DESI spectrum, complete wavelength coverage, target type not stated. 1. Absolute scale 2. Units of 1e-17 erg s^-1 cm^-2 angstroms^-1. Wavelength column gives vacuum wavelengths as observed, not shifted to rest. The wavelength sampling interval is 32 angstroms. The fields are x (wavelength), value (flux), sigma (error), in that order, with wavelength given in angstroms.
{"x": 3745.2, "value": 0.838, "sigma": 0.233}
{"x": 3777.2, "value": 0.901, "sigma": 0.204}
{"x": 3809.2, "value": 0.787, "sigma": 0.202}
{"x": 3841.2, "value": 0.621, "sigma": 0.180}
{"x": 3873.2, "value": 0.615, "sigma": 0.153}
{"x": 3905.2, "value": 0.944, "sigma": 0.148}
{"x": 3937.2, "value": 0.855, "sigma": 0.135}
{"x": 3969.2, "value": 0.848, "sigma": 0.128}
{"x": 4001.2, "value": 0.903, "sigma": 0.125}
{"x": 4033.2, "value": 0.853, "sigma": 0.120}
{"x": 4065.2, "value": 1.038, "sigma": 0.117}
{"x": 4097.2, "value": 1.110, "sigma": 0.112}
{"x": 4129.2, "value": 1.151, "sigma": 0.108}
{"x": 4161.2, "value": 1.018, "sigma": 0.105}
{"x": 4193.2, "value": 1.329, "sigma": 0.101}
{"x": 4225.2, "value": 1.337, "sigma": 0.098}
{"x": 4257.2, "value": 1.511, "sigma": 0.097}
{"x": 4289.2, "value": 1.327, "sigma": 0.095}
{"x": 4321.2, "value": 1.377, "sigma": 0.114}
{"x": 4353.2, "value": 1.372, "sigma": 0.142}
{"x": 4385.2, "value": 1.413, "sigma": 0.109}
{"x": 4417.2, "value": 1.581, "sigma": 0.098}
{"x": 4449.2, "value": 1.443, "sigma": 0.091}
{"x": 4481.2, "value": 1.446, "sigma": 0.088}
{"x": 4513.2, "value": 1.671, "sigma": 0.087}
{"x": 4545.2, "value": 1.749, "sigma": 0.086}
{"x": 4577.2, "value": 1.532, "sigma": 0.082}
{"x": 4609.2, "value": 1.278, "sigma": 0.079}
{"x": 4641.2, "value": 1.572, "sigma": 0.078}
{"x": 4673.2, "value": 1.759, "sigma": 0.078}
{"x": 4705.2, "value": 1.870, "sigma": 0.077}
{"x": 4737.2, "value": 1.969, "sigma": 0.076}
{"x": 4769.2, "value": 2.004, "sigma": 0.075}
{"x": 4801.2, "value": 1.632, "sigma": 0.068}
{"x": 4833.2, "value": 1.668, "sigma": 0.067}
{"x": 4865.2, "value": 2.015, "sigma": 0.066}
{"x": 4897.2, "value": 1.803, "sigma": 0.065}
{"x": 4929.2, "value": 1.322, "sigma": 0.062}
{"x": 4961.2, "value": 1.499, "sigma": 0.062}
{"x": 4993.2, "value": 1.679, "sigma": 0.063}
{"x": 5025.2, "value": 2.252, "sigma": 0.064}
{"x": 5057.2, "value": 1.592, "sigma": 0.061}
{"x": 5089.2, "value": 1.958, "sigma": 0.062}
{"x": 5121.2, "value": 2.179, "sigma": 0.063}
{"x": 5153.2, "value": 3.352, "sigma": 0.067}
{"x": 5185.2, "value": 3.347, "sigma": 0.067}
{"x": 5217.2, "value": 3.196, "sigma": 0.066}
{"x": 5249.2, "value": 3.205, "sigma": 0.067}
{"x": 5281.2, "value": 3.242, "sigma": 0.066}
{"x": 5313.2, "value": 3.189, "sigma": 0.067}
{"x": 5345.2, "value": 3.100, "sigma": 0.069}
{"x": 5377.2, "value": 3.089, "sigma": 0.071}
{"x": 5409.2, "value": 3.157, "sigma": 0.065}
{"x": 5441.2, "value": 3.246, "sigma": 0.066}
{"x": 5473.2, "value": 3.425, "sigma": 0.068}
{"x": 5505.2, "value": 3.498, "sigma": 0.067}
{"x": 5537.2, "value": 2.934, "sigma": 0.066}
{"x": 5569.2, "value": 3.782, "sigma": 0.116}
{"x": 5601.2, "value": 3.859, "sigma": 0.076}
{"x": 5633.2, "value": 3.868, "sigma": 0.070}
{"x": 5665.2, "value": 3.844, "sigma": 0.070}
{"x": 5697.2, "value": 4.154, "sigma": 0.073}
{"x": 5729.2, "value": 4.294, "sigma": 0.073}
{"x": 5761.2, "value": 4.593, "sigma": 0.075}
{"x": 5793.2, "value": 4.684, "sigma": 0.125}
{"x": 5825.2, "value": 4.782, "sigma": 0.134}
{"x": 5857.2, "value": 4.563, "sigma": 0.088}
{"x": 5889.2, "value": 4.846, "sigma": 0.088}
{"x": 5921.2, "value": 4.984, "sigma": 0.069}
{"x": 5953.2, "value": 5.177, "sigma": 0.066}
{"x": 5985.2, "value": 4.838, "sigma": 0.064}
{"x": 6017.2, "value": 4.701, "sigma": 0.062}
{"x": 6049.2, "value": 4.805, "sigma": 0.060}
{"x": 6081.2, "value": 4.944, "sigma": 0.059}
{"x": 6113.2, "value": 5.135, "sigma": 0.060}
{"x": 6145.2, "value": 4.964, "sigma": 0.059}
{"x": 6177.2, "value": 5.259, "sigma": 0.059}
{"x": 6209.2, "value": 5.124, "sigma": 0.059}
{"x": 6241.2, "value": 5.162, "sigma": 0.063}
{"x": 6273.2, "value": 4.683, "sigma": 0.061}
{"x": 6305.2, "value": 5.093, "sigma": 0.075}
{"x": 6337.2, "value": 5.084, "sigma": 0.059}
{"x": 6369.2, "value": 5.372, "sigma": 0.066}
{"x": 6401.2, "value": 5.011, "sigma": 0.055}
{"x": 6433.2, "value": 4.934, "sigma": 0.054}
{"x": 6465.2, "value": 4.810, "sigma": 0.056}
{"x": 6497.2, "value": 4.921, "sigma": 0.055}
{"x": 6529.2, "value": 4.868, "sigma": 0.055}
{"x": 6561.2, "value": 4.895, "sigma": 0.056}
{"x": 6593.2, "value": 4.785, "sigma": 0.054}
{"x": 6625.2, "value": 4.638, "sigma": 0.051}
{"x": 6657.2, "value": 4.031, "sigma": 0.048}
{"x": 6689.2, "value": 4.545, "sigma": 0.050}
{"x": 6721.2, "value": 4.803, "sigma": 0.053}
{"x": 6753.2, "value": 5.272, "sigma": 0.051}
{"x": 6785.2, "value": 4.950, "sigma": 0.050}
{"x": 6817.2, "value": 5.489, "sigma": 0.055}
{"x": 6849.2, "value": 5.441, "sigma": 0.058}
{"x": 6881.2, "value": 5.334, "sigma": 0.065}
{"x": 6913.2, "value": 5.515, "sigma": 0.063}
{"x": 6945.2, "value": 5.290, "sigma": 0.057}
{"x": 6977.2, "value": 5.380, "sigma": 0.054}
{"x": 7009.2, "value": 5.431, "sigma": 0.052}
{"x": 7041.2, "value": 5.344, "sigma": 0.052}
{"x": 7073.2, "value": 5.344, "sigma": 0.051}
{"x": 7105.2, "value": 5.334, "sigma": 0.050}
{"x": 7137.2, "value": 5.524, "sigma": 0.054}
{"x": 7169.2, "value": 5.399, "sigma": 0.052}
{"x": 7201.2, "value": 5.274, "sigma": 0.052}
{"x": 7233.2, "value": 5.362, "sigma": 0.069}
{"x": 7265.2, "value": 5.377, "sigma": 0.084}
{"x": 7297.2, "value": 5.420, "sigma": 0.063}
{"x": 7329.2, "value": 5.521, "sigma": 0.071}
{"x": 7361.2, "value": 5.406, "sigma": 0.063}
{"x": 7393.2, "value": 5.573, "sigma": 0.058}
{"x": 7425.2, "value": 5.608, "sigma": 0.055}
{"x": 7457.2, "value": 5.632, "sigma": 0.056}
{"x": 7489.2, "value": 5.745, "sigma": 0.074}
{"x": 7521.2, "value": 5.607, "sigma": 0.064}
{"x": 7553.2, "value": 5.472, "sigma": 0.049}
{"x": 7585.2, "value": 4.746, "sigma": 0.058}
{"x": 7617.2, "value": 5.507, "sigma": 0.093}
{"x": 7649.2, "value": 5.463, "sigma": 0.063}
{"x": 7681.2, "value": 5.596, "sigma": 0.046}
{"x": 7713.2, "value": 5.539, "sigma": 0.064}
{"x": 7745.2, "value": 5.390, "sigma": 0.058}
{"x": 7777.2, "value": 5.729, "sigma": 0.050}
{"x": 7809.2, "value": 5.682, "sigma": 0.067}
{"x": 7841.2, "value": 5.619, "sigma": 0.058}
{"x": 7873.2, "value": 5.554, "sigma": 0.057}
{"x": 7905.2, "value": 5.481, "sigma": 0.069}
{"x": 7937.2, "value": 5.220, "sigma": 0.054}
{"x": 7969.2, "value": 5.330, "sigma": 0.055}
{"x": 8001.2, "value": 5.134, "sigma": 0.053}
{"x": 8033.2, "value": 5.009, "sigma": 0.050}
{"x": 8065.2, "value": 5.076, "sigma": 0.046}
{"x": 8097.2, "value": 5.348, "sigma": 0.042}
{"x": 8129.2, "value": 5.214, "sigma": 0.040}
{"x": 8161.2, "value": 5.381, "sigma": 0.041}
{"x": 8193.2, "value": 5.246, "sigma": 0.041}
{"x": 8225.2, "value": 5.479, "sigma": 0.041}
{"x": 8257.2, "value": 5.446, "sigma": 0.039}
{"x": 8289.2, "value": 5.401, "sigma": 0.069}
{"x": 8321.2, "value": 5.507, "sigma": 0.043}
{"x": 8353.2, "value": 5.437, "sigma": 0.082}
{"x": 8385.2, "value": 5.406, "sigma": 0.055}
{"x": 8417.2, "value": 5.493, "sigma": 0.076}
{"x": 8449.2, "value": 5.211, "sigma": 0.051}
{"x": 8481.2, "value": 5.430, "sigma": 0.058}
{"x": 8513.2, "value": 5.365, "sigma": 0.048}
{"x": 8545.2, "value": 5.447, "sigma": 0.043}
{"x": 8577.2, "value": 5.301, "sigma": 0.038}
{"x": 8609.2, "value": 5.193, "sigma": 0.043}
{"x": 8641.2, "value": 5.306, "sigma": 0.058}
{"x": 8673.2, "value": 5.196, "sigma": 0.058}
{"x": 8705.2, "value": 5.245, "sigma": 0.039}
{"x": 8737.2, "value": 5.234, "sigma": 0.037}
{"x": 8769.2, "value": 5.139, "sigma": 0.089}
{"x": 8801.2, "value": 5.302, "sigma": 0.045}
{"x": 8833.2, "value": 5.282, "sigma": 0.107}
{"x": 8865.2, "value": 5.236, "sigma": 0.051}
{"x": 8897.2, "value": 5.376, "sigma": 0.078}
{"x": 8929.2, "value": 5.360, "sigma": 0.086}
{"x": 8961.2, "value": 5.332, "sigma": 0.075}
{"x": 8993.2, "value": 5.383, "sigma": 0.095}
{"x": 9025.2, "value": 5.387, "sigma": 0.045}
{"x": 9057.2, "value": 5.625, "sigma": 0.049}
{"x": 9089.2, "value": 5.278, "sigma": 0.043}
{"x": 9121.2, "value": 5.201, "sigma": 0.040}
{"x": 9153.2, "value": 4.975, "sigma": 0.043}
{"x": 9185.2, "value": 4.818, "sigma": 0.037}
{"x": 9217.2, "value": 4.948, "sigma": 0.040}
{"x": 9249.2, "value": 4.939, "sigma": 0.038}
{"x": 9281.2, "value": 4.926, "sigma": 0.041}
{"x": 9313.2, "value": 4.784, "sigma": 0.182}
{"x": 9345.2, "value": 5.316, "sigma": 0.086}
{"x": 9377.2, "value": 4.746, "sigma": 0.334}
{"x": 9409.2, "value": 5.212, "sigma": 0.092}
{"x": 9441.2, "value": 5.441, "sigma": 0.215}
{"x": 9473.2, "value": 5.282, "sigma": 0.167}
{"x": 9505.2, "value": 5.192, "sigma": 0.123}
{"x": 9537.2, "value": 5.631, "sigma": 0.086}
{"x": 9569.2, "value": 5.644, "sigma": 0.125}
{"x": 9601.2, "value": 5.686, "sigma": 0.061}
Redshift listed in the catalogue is 0.29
